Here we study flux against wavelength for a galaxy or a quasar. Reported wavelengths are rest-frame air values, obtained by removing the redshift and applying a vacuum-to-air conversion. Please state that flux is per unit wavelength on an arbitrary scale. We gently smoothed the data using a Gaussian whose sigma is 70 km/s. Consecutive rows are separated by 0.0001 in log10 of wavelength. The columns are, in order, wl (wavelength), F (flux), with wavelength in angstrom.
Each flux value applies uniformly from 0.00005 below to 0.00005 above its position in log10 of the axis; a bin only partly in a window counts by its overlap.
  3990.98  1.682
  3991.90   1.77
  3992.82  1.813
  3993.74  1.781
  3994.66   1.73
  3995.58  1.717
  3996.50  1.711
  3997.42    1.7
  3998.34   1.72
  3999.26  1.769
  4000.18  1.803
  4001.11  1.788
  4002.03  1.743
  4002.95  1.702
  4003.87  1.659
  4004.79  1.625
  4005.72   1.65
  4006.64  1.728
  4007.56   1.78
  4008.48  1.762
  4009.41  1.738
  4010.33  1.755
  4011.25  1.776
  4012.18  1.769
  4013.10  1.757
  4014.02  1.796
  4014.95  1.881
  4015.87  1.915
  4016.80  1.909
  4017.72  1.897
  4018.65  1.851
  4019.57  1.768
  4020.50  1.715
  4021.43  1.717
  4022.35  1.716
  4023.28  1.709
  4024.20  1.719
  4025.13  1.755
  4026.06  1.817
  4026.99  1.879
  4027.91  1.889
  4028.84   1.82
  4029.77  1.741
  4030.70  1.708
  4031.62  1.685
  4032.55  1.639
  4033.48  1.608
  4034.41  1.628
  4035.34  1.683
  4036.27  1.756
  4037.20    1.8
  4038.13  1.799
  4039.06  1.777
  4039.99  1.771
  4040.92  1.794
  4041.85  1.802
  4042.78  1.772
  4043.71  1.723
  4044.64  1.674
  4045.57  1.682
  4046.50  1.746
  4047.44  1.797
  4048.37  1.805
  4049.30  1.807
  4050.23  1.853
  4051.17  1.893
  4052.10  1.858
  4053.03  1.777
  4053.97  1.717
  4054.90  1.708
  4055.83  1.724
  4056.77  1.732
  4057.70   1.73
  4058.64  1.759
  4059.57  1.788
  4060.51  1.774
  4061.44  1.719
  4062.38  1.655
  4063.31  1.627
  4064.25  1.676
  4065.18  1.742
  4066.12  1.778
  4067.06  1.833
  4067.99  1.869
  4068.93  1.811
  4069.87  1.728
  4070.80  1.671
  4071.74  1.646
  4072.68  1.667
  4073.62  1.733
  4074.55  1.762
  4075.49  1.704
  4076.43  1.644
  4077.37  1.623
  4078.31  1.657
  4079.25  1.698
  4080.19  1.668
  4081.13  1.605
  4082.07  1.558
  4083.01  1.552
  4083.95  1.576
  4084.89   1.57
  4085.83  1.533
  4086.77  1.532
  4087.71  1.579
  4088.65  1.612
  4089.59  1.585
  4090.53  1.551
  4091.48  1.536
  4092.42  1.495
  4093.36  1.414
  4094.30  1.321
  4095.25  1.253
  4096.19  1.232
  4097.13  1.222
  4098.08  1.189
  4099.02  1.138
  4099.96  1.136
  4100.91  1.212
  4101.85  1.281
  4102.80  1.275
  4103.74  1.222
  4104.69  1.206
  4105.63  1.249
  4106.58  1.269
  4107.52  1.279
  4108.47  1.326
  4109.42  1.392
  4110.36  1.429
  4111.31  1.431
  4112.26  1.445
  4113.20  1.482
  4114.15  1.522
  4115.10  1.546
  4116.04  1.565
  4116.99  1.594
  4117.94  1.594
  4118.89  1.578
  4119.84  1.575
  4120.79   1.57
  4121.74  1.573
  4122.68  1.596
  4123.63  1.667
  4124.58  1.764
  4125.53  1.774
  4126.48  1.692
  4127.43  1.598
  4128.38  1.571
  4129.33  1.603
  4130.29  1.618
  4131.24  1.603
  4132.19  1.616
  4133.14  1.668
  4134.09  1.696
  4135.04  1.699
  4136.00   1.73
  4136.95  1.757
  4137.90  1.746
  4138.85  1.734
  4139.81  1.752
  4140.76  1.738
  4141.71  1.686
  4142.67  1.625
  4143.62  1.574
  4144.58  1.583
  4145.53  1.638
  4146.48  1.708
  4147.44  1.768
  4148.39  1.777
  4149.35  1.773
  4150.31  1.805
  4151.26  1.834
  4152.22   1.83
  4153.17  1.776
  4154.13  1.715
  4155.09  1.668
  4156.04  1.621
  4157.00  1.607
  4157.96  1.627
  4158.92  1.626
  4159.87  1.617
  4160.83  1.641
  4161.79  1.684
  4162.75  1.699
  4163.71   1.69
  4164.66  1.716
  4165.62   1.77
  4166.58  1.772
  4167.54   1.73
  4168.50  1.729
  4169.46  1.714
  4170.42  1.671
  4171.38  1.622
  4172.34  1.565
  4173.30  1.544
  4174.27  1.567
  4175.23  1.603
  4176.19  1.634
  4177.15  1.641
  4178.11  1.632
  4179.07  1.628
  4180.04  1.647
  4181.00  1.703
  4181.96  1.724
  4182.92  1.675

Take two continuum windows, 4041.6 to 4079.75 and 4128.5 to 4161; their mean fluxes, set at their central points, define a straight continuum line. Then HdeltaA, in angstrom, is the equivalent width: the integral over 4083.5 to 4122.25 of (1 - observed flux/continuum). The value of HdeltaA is 6.7 angstrom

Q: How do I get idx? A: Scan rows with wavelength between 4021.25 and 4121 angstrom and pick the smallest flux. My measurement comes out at 1.136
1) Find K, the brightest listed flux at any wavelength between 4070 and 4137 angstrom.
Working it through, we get 1.774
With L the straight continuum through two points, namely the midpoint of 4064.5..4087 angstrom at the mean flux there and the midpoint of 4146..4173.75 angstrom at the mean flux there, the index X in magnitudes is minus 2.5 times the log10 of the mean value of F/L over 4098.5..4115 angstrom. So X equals 0.268 mag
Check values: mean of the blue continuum 1.67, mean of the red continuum 1.7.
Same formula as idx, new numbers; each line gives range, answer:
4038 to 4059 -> 1.674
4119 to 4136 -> 1.57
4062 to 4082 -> 1.605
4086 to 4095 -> 1.321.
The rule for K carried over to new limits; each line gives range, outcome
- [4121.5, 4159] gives 1.834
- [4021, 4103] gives 1.893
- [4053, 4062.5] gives 1.788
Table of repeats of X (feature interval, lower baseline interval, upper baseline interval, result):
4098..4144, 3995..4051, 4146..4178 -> 0.123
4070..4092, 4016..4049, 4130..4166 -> 0.072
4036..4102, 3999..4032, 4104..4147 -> 0.025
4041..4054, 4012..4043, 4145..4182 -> -0.014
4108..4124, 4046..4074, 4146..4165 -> 0.137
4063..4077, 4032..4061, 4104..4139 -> -0.022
